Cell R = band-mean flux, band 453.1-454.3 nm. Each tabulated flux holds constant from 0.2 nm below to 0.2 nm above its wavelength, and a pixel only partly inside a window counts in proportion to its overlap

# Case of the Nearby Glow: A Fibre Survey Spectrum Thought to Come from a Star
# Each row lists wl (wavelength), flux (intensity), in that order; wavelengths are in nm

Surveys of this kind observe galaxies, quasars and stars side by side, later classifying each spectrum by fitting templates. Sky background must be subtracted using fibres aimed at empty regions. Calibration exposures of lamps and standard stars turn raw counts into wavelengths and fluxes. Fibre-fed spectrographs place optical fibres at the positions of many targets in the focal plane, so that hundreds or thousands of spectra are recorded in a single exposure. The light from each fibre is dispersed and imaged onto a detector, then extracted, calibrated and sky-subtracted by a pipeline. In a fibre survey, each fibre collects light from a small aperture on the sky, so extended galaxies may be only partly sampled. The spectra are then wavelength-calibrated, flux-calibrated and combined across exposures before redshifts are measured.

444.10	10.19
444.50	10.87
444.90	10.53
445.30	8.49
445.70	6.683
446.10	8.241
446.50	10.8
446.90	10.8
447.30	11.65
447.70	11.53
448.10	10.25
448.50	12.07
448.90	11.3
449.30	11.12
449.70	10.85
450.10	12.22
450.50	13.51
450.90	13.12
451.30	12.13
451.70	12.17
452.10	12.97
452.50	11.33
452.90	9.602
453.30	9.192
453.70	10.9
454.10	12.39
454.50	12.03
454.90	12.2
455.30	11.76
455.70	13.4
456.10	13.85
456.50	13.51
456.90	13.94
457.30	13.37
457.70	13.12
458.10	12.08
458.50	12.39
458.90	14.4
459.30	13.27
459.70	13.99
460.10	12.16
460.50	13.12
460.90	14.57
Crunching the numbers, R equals 10.8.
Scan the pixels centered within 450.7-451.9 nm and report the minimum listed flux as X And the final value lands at 12.13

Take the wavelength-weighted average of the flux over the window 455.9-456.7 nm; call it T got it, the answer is 13.7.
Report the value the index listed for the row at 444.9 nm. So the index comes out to 10.53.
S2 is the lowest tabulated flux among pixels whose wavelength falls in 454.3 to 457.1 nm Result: 11.76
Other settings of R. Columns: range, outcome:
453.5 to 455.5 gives 11.9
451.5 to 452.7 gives 12.2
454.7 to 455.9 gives 12.5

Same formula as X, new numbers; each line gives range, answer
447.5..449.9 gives 10.25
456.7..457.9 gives 13.12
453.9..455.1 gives 12.03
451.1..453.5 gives 9.192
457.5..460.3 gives 12.08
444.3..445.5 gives 8.49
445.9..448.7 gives 8.241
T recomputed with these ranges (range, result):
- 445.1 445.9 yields 7.59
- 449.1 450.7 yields 11.9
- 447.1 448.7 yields 11.4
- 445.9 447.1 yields 9.95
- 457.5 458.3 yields 12.6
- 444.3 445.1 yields 10.7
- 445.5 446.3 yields 7.46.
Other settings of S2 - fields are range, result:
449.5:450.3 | 10.85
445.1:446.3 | 6.683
